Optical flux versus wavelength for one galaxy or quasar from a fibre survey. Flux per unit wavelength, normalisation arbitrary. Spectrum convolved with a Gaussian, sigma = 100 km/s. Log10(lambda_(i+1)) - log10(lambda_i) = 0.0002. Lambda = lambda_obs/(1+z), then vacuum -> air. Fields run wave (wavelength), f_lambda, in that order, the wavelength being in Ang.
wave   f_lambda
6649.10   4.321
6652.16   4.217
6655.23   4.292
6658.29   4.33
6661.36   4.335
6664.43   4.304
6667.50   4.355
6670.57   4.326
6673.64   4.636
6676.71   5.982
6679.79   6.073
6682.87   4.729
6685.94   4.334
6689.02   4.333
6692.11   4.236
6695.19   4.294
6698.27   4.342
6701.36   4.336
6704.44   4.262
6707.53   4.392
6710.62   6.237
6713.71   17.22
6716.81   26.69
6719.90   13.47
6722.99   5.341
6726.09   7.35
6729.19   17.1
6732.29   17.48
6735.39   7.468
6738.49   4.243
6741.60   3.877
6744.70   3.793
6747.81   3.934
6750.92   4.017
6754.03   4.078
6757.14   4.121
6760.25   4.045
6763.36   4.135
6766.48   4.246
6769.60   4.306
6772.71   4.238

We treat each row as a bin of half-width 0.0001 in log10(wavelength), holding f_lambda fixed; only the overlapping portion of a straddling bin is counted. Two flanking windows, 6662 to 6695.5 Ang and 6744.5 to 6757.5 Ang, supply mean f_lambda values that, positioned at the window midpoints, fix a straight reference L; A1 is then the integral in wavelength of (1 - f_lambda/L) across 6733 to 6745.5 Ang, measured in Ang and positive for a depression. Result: -4.94 Ang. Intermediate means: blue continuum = 4.7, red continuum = 4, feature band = 5.76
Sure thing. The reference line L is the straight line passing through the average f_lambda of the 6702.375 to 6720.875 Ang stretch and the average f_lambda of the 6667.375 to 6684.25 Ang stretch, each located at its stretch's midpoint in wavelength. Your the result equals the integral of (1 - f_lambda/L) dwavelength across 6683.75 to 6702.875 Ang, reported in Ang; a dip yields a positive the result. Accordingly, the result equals 9.0 Ang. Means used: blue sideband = 5.08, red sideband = 11.8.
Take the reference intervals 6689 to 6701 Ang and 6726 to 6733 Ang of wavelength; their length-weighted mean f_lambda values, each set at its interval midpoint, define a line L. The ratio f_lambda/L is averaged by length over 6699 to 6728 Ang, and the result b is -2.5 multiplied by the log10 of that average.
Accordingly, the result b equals 0.04 mag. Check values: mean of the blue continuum 4.3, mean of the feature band 9.86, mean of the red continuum 14.9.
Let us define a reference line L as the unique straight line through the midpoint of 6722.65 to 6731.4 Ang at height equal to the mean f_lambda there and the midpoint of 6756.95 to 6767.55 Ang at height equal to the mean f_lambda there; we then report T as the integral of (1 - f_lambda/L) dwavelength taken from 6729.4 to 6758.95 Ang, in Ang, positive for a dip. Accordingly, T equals 6.5 Ang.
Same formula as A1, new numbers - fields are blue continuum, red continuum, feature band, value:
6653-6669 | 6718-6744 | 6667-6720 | 0.5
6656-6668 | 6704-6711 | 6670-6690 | -1.9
